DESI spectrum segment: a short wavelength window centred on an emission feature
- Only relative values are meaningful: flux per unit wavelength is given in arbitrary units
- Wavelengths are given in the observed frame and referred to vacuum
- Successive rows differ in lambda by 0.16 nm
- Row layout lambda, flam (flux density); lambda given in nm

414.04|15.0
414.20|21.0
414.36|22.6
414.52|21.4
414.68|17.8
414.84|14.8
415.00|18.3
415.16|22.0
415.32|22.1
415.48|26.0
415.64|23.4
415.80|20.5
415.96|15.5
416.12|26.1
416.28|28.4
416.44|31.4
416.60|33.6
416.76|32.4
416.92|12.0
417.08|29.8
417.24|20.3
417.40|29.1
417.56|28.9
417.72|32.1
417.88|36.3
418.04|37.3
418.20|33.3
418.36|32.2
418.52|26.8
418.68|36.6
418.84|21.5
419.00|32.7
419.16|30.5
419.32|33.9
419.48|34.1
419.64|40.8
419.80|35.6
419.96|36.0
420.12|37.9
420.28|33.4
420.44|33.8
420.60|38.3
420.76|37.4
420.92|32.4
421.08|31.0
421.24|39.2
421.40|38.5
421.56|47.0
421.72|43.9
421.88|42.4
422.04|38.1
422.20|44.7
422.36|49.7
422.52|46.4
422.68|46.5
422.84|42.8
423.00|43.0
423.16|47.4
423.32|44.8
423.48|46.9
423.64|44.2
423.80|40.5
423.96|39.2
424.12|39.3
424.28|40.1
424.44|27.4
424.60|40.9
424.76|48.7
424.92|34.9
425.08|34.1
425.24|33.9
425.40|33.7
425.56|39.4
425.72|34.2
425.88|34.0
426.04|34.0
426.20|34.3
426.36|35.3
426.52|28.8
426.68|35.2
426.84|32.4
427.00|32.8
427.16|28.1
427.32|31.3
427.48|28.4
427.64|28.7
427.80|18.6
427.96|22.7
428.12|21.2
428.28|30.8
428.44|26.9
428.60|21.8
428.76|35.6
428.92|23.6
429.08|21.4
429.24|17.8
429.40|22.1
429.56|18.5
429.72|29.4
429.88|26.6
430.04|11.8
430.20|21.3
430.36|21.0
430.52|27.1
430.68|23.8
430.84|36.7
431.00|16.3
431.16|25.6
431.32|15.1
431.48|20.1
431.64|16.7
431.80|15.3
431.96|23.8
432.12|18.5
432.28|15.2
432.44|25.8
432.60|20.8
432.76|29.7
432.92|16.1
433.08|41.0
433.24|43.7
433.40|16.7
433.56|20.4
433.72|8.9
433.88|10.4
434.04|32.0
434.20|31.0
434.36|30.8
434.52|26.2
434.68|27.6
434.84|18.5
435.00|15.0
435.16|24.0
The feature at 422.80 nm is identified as C IV 1549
